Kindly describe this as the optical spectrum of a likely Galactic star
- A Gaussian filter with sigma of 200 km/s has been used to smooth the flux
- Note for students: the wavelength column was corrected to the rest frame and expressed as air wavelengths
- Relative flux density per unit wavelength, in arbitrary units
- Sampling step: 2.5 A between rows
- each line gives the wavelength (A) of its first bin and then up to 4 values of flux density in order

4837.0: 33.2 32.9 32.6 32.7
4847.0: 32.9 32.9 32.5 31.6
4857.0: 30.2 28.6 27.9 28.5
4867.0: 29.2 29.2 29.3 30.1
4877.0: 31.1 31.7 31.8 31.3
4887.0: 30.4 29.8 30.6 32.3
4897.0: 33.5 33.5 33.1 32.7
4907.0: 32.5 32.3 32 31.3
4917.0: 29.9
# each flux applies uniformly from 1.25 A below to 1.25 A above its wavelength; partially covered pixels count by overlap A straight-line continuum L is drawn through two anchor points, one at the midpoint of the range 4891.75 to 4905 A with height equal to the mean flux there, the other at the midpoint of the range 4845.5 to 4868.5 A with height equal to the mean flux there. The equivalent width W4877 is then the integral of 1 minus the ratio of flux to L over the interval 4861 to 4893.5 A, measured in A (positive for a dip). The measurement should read 1.5 A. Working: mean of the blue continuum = 30.5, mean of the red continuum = 32.8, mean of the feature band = 30.1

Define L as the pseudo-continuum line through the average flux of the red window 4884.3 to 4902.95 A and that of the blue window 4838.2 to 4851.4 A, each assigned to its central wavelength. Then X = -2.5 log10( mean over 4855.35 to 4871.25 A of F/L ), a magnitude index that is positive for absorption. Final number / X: 0.12 mag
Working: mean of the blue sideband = 32.8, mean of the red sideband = 31.8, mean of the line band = 29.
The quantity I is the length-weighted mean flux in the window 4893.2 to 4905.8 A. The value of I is 33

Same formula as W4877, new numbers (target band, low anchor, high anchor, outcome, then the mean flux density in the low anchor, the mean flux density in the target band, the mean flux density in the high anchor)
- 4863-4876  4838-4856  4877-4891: 0.96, 32.6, 29.3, 31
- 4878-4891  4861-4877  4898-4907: -0.01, 29.2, 31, 33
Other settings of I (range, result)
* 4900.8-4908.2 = 32.8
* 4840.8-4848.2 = 32.7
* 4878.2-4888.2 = 31.3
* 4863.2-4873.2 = 29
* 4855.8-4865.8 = 28.8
